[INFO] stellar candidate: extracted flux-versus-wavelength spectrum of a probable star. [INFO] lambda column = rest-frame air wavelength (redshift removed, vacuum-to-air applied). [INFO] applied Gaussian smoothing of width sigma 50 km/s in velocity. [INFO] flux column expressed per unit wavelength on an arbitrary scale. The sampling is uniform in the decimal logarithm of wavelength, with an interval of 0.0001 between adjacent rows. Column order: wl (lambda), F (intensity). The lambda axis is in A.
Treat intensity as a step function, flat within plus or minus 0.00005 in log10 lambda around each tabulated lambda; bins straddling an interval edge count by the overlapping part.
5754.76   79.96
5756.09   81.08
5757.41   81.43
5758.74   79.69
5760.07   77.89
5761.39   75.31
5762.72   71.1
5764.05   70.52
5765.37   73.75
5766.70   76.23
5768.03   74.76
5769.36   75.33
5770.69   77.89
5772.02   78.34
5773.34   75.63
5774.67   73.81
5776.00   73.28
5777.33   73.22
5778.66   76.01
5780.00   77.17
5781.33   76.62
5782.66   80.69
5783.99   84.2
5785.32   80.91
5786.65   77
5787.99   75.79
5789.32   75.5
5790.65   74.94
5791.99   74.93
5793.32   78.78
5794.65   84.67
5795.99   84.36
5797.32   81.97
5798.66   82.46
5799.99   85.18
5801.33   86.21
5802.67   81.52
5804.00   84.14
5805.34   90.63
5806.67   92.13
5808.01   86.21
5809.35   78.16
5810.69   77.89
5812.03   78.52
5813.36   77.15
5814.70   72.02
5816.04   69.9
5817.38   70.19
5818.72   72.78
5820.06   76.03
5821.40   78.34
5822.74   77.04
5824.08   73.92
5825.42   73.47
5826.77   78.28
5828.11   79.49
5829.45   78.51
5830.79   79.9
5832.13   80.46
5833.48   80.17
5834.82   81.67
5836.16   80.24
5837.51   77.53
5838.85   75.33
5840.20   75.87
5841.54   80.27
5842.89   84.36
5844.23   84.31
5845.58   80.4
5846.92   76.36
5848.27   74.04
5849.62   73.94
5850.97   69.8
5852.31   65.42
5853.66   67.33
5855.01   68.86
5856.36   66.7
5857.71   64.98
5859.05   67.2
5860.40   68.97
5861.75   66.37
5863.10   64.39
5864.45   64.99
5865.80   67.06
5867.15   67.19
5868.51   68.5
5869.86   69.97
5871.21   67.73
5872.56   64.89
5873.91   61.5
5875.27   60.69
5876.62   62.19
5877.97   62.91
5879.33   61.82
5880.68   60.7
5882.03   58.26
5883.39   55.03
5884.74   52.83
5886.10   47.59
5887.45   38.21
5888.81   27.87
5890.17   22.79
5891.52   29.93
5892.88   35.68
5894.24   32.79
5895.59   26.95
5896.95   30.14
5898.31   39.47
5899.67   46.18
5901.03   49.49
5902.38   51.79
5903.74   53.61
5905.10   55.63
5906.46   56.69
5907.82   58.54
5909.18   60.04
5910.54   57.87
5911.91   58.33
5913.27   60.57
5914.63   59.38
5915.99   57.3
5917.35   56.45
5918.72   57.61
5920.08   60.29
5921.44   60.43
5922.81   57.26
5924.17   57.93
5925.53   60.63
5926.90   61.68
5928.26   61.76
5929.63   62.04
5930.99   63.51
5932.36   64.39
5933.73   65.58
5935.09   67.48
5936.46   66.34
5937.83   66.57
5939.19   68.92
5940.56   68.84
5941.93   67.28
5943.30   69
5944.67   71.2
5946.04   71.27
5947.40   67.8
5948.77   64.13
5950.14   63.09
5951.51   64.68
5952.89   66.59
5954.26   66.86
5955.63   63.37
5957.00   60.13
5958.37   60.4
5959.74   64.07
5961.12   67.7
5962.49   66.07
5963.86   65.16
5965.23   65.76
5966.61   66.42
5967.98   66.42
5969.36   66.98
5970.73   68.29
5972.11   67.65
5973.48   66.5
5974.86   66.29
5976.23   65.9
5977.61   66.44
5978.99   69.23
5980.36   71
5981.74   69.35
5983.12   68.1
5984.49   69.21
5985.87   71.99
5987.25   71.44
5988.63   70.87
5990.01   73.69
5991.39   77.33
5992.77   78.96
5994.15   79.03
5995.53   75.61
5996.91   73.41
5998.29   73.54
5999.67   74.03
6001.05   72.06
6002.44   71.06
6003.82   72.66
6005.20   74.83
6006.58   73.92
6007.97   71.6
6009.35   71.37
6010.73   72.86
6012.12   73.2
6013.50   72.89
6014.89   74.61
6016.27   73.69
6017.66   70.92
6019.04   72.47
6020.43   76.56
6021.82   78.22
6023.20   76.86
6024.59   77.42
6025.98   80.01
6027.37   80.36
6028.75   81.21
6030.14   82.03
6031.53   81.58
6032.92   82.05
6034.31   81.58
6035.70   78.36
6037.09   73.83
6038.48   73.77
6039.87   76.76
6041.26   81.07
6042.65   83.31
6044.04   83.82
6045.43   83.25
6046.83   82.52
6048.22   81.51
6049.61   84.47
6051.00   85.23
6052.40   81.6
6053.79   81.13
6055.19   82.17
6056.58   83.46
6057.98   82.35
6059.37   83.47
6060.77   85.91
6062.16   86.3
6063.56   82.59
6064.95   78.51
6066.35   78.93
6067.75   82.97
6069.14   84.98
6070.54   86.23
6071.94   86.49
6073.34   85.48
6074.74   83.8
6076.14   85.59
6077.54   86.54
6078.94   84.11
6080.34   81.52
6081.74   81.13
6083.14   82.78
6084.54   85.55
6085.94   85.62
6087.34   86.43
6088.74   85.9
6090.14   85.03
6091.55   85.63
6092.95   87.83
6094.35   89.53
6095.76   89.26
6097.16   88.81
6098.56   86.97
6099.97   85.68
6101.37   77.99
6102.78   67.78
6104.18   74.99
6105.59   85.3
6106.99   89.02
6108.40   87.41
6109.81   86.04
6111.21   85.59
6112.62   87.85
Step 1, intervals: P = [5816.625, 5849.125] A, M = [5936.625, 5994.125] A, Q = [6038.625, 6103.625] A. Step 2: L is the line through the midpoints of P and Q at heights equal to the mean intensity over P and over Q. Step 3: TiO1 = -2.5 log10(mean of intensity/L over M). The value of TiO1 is 0.19 mag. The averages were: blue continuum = 77.8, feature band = 67.9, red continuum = 83.6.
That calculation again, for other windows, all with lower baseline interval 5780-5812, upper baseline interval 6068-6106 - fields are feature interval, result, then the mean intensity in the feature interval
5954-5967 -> 0.27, 64.5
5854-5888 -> 0.30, 62.5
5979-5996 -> 0.15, 72.9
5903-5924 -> 0.38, 58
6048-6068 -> 0.02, 82.7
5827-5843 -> 0.03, 79.3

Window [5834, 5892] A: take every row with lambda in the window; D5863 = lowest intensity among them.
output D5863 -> 22.79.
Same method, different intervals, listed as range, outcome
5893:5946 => 26.95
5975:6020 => 65.9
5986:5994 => 70.87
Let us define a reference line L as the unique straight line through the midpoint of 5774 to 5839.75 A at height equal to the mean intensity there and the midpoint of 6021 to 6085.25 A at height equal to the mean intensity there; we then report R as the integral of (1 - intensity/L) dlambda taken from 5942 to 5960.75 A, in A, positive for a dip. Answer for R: 3.5 A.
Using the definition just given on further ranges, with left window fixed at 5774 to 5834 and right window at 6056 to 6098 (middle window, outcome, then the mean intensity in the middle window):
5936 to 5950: 2.4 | 68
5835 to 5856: 1.1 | 75.6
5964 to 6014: 7.1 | 71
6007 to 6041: 2.9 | 76.5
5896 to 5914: 6.5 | 51.8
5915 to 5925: 2.8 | 58.3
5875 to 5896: 9.0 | 46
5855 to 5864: 1.5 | 66.6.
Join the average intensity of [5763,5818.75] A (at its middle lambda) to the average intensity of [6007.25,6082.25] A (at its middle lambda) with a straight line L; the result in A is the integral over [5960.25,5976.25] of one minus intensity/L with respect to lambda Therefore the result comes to 2.6 A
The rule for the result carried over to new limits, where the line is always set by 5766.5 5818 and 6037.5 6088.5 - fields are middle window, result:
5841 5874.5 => 4.1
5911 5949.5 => 8.4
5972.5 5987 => 2.4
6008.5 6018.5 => 1.2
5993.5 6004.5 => 1.1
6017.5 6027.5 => 0.7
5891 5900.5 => 5.4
